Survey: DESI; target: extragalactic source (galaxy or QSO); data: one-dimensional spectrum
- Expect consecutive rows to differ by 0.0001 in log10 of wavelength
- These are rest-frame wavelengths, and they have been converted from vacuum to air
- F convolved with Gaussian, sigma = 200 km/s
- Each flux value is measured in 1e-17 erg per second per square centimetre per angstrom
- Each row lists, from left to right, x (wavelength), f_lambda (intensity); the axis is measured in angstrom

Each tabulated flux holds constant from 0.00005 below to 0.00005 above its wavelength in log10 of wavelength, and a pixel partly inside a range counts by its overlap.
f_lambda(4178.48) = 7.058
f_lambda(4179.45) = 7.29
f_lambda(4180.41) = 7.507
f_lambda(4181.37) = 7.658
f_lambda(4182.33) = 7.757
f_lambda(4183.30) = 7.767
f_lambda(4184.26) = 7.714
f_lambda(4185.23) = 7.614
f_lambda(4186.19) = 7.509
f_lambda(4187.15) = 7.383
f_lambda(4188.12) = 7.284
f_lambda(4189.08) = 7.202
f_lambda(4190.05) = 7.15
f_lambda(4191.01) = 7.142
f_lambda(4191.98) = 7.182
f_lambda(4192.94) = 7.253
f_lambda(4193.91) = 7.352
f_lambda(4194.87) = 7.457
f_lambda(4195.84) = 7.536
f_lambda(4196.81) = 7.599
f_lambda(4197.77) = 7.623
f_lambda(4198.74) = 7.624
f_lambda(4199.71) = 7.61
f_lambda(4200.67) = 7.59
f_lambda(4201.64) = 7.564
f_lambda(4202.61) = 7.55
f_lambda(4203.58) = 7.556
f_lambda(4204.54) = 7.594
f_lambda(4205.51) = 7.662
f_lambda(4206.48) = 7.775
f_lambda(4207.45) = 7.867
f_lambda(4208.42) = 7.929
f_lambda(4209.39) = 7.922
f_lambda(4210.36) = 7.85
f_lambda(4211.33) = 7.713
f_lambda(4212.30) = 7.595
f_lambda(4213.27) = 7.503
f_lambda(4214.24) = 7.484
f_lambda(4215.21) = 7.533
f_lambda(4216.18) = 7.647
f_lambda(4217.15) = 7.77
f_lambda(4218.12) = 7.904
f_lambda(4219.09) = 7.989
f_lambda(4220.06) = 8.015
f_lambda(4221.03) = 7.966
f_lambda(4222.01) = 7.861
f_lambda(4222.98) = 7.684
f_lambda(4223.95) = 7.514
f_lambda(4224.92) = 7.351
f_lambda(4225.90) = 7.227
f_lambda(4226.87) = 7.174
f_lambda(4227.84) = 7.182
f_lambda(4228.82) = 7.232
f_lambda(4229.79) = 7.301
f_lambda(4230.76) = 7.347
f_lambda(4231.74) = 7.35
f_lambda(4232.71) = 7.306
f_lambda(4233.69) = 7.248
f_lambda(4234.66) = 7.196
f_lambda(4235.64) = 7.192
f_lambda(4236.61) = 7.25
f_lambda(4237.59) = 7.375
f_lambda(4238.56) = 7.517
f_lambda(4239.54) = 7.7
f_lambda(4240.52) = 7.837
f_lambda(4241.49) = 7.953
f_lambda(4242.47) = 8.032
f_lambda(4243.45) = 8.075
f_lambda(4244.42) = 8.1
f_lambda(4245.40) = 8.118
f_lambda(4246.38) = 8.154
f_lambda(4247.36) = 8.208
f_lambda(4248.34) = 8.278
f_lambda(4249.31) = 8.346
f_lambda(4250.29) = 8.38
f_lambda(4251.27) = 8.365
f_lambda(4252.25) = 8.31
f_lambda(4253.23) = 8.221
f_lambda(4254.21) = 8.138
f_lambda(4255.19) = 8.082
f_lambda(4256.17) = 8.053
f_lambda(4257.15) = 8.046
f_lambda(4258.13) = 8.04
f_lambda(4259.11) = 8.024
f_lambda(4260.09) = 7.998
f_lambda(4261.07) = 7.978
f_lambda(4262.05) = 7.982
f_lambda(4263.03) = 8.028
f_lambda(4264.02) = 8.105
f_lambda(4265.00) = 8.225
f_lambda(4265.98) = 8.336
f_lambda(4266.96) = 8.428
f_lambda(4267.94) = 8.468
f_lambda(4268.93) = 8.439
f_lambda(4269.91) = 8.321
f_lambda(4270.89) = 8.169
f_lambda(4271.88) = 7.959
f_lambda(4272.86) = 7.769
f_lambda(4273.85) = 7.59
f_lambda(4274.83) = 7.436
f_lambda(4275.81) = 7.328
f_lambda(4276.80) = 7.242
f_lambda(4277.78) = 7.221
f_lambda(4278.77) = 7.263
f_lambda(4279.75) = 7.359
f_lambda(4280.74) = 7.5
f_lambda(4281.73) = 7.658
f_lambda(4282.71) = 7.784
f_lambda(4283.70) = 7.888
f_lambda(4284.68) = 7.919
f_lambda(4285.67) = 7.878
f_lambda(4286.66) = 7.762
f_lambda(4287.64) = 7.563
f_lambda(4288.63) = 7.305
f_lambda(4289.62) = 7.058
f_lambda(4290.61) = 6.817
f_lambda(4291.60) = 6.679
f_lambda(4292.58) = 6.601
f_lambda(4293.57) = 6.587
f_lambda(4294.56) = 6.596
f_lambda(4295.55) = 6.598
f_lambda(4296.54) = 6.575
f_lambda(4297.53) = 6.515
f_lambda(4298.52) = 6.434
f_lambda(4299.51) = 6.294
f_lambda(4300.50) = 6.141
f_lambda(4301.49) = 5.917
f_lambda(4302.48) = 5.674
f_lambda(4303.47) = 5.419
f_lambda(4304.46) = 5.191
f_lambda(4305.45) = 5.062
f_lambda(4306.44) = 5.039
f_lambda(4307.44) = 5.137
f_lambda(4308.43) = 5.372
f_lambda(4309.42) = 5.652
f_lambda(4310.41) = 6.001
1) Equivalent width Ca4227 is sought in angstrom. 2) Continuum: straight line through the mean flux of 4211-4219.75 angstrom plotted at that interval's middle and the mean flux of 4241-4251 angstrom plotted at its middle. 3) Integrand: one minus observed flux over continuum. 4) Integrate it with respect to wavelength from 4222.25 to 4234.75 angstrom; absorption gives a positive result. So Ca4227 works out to 0.9 angstrom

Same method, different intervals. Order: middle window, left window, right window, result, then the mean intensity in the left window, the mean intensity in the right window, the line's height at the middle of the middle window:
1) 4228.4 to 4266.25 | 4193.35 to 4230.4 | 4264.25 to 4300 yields -1.81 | 7.61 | 7.44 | 7.52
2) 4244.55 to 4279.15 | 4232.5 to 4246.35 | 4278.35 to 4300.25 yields -2.90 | 7.66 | 7.11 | 7.41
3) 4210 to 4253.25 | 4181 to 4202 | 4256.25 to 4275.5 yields 0.46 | 7.48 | 8.07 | 7.79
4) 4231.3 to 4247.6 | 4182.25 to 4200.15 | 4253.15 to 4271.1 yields 0.54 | 7.45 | 8.16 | 7.94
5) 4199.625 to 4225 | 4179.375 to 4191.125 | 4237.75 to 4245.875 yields -0.11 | 7.48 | 7.9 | 7.68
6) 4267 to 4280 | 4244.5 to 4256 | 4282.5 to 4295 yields -0.21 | 8.22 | 7.26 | 7.64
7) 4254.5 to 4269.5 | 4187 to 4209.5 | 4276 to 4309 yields -2.61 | 7.51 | 6.67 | 6.94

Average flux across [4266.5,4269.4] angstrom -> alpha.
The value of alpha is 8.43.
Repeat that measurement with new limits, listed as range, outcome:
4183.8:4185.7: 7.64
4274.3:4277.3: 7.36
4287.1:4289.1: 7.46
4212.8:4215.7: 7.51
